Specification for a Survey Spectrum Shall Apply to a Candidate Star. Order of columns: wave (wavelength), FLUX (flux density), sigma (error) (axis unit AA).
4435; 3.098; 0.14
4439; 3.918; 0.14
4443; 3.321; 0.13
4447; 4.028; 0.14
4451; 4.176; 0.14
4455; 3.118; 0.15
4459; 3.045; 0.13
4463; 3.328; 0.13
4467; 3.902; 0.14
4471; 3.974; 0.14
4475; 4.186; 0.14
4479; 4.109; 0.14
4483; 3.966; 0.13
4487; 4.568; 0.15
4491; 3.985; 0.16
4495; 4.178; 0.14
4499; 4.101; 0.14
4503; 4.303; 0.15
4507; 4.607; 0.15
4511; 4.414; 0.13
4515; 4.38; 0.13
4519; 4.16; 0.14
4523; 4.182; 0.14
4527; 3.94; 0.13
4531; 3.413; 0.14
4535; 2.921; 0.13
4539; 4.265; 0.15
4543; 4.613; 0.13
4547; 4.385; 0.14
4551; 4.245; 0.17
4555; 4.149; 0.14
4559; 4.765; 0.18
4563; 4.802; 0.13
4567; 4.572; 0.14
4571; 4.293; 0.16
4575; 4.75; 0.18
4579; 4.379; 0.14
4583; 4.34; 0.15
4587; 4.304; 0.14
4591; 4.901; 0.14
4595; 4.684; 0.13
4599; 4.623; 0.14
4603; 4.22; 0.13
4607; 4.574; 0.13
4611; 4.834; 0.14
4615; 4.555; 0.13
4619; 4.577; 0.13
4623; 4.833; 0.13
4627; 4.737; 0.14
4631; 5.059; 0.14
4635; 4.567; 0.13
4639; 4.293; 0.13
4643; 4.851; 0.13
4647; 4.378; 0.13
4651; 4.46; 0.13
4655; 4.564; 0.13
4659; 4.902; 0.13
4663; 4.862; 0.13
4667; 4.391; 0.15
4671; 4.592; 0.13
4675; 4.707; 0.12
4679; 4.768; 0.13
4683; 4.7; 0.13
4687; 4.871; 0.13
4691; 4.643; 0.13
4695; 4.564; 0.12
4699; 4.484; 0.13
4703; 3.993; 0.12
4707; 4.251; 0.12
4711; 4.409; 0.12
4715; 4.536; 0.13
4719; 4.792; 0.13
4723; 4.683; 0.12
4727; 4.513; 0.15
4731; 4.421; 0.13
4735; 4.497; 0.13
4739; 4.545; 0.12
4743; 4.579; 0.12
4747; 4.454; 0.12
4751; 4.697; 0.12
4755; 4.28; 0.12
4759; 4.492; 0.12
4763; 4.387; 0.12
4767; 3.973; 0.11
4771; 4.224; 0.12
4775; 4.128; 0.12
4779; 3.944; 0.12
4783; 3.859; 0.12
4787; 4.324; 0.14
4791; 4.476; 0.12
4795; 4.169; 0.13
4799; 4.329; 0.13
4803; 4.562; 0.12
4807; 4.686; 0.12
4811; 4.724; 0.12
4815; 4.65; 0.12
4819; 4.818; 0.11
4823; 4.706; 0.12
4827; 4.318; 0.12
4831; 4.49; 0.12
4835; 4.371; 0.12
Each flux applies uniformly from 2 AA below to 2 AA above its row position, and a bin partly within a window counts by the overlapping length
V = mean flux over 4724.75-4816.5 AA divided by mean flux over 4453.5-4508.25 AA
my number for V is 1.11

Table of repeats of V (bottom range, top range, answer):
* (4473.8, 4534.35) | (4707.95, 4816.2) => 1.07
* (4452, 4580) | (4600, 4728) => 1.12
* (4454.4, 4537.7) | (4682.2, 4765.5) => 1.14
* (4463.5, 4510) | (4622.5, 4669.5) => 1.12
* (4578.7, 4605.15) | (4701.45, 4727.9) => 0.99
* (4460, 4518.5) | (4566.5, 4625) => 1.11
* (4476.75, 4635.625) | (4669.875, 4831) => 1.02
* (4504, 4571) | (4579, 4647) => 1.09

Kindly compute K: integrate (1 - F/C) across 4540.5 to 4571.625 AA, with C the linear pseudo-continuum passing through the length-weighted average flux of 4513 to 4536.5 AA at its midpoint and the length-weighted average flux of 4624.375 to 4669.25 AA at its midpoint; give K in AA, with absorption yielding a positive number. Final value -3.3 AA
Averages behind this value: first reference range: 3.85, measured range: 4.48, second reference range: 4.64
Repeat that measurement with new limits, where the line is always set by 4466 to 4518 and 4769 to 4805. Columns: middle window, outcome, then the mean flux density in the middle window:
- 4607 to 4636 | -3.5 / 4.73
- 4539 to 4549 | -0.6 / 4.45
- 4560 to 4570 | -1.0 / 4.66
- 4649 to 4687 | -4.1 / 4.67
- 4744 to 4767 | -1.1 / 4.42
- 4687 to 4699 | -1.2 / 4.63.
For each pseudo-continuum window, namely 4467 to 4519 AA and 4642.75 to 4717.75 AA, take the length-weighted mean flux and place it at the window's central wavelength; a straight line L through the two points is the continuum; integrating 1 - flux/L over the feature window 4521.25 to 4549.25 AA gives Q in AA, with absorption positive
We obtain 2.2 AA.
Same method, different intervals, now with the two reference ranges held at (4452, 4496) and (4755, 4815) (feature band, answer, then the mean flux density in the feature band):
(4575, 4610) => -4.3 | 4.53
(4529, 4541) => 1.2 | 3.53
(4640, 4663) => -2.9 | 4.64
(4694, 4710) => -0.5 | 4.31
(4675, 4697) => -2.9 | 4.71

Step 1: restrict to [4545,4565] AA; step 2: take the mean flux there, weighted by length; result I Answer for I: 4.47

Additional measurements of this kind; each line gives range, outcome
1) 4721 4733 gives 4.54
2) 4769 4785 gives 4.04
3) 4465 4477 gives 4.02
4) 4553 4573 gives 4.52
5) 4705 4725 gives 4.53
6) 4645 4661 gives 4.58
